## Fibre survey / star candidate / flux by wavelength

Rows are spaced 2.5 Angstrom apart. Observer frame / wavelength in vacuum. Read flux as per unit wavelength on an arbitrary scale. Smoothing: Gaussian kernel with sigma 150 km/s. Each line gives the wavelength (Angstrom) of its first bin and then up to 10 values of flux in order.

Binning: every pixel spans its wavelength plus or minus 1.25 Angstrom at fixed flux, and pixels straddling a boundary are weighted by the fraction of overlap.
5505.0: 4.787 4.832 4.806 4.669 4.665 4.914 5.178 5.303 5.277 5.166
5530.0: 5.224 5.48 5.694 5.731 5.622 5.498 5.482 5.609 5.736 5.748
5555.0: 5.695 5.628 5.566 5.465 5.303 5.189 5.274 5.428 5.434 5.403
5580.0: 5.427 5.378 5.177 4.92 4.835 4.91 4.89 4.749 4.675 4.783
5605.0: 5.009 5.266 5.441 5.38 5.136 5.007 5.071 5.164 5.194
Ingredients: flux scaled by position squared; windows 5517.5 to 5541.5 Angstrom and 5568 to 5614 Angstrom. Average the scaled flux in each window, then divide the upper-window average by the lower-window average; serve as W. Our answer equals 0.97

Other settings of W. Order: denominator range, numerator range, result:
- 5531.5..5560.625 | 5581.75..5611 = 0.90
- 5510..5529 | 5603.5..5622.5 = 1.07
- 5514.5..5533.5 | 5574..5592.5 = 1.03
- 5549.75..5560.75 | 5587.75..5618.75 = 0.90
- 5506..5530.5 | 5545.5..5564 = 1.14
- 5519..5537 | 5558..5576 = 1.02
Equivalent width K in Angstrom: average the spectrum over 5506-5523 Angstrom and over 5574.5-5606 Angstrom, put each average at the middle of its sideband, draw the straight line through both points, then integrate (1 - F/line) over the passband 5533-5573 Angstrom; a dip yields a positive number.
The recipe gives -4.7 Angstrom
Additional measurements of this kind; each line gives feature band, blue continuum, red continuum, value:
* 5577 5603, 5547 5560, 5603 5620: 1.7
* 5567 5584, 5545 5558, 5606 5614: 0.5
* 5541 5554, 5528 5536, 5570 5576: -0.5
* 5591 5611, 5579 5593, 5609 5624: 0.8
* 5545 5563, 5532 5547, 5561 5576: -0.5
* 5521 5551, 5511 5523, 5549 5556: -0.7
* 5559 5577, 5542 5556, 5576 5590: 0.1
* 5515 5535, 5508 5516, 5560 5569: -1.4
